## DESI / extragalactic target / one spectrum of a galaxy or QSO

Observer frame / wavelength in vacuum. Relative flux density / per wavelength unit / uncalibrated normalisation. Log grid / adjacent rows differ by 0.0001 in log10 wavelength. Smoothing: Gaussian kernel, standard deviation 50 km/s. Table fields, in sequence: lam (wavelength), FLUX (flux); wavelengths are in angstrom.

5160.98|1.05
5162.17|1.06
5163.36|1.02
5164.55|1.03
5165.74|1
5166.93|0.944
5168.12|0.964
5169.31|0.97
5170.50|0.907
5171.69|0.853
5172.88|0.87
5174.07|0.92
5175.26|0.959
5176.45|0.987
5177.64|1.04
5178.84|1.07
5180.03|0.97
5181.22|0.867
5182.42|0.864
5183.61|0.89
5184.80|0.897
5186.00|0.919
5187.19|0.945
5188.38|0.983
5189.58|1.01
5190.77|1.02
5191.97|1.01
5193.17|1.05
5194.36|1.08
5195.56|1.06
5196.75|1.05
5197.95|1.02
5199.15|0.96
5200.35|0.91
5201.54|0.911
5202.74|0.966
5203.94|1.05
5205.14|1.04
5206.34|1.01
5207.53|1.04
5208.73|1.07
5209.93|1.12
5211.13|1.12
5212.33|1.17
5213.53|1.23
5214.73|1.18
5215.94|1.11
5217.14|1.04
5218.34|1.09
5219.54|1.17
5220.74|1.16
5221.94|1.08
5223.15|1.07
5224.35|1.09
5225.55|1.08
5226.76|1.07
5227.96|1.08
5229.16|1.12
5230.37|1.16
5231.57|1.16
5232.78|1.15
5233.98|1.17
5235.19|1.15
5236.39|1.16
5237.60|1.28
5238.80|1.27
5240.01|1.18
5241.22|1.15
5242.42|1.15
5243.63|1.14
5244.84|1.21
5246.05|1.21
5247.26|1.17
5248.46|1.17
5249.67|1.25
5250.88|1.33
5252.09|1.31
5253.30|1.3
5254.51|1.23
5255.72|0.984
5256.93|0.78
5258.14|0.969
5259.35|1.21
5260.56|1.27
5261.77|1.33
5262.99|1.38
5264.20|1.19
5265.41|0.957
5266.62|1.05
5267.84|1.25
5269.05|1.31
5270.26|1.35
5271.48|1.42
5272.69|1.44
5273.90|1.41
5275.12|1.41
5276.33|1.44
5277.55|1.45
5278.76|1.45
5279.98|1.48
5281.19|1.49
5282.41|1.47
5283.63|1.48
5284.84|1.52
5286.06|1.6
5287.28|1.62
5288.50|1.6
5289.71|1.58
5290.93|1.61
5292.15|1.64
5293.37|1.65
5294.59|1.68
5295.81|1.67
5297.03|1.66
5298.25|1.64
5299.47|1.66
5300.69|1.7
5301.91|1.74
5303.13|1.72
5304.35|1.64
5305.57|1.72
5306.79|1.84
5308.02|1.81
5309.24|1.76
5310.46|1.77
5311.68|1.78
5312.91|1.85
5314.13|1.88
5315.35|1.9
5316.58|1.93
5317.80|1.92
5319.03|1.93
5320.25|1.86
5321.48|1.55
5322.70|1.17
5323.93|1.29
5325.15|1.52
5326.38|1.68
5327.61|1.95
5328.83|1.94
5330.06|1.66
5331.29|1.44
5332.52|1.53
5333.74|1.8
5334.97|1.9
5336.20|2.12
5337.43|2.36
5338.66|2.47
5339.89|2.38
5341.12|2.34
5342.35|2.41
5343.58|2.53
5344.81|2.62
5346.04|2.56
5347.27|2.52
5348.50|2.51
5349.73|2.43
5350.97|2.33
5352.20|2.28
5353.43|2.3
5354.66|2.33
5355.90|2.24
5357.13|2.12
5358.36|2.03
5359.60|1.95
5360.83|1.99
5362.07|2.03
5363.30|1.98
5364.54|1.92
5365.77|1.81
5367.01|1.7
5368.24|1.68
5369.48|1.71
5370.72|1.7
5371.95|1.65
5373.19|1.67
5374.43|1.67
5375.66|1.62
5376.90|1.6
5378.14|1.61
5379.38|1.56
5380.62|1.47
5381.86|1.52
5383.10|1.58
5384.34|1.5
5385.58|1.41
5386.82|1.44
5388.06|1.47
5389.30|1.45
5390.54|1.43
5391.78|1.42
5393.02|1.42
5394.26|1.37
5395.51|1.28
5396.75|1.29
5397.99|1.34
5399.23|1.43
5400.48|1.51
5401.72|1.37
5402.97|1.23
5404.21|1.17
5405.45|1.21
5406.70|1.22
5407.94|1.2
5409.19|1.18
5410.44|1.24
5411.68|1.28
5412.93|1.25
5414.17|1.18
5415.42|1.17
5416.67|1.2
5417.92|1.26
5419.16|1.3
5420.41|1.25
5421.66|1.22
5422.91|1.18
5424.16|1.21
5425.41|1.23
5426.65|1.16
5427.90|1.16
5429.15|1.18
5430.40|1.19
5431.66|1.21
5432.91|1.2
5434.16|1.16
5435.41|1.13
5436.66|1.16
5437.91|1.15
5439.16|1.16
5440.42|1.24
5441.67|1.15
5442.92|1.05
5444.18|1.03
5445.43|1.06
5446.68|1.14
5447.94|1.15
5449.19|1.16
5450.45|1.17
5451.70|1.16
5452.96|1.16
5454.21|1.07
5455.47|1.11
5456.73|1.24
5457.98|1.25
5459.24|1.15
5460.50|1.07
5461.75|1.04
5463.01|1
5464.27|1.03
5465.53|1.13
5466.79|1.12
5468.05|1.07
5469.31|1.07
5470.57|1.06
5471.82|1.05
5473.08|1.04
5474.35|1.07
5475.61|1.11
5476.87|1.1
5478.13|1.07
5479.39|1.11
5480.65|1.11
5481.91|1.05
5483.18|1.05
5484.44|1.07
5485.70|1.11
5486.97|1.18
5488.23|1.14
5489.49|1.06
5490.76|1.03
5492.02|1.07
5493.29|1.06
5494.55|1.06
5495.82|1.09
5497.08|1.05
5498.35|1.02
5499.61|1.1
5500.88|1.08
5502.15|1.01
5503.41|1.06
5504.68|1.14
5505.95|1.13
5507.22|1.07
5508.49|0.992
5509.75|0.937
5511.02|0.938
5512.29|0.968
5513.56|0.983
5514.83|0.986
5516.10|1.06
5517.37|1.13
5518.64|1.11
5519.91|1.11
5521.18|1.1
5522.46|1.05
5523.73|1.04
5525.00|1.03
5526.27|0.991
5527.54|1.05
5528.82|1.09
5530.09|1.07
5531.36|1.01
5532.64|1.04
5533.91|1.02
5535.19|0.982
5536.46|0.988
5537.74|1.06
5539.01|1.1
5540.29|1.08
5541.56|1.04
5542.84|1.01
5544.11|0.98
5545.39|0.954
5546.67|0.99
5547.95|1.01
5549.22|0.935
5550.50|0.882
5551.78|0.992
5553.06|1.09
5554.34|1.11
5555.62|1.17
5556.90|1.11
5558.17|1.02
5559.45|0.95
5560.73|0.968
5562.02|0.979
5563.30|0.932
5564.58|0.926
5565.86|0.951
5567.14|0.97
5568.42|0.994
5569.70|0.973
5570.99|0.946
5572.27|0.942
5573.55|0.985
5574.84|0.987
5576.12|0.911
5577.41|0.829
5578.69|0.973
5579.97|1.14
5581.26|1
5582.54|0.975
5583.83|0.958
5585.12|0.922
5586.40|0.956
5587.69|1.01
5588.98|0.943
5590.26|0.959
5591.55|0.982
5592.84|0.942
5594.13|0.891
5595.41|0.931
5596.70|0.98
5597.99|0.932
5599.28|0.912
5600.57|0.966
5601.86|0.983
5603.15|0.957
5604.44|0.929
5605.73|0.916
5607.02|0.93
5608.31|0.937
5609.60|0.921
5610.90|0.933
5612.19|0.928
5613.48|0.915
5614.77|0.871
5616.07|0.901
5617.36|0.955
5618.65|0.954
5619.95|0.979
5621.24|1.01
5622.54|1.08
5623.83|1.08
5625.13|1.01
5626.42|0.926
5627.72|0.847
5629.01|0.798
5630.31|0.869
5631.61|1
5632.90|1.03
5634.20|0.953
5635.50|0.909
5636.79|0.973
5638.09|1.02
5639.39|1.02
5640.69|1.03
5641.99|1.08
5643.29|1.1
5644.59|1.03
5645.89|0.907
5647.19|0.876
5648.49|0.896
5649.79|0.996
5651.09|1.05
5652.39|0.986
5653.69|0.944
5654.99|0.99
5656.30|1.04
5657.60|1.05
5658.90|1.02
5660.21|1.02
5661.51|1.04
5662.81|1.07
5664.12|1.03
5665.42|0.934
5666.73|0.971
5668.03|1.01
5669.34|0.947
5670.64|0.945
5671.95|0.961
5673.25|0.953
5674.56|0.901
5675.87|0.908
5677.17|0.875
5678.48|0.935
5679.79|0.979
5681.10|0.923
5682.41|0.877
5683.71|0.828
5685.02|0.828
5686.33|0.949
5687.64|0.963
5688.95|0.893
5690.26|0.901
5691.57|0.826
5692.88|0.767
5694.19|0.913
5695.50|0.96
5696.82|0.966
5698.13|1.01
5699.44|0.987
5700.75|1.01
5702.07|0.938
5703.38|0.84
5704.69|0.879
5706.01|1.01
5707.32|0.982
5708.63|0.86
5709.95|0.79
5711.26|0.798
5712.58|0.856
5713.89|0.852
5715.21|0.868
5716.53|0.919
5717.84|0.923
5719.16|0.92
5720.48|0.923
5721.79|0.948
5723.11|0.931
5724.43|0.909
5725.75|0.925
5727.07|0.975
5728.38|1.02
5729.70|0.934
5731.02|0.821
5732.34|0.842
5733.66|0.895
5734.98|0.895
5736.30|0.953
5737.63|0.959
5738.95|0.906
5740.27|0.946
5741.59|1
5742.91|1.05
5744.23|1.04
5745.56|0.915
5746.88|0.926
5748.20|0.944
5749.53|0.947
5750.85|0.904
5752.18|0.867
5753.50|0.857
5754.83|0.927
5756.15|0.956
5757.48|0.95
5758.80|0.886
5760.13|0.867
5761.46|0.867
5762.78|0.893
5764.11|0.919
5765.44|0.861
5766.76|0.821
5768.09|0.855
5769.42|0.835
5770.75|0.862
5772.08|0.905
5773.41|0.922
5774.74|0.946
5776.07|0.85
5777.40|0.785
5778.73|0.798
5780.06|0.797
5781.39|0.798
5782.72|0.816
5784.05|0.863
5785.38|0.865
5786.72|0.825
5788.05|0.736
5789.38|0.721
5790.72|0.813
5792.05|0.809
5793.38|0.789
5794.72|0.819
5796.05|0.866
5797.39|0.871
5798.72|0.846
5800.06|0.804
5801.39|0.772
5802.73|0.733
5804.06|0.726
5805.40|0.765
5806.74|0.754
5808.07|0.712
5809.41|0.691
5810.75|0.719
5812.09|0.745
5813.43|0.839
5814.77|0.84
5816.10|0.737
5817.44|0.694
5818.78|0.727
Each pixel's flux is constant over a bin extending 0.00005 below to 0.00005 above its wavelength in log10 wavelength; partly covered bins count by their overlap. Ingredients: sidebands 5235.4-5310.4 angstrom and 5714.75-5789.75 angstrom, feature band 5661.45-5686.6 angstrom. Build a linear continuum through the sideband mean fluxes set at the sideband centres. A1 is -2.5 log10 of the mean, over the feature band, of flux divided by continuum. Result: 0.04 mag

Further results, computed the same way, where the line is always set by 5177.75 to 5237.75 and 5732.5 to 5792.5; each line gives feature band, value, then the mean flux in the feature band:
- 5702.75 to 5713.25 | 0.03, 0.877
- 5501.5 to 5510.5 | -0.09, 1.05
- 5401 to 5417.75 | -0.23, 1.23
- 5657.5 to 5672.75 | -0.10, 0.998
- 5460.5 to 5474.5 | -0.09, 1.06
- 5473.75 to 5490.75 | -0.13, 1.09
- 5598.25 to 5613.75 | 0.00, 0.936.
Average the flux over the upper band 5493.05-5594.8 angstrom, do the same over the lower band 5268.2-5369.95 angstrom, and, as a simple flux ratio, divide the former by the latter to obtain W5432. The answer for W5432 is 0.6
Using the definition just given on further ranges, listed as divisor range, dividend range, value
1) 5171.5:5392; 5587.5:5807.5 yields 0.62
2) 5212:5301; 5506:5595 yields 0.77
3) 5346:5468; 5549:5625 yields 0.67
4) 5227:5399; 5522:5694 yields 0.60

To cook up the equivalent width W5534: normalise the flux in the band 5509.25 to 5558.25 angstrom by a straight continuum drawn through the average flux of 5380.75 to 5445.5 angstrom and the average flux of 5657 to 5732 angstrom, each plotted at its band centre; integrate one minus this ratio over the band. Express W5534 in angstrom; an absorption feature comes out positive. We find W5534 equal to 4.0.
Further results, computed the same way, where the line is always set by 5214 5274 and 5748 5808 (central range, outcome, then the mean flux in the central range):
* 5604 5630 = 0.1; 0.94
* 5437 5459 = -2.0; 1.14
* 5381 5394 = -4.5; 1.46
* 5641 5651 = -0.7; 0.989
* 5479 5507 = -1.6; 1.08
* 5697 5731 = -1.4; 0.919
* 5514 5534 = -1.1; 1.06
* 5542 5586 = -0.3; 0.984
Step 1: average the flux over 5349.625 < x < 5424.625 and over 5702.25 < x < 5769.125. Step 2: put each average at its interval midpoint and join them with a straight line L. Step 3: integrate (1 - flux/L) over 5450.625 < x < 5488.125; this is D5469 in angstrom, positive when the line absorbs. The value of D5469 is 8.2 angstrom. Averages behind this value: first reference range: 1.56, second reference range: 0.91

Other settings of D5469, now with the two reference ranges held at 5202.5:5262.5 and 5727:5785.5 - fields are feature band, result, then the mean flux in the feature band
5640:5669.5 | -1.76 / 1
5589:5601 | 0.37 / 0.944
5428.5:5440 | -1.37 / 1.17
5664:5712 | 0.58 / 0.919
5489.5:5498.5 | -0.32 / 1.06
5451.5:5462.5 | -1.05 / 1.14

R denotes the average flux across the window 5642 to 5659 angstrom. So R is 0.994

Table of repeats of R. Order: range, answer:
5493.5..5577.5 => 1.02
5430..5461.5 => 1.15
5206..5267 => 1.15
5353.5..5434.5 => 1.48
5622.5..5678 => 0.977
